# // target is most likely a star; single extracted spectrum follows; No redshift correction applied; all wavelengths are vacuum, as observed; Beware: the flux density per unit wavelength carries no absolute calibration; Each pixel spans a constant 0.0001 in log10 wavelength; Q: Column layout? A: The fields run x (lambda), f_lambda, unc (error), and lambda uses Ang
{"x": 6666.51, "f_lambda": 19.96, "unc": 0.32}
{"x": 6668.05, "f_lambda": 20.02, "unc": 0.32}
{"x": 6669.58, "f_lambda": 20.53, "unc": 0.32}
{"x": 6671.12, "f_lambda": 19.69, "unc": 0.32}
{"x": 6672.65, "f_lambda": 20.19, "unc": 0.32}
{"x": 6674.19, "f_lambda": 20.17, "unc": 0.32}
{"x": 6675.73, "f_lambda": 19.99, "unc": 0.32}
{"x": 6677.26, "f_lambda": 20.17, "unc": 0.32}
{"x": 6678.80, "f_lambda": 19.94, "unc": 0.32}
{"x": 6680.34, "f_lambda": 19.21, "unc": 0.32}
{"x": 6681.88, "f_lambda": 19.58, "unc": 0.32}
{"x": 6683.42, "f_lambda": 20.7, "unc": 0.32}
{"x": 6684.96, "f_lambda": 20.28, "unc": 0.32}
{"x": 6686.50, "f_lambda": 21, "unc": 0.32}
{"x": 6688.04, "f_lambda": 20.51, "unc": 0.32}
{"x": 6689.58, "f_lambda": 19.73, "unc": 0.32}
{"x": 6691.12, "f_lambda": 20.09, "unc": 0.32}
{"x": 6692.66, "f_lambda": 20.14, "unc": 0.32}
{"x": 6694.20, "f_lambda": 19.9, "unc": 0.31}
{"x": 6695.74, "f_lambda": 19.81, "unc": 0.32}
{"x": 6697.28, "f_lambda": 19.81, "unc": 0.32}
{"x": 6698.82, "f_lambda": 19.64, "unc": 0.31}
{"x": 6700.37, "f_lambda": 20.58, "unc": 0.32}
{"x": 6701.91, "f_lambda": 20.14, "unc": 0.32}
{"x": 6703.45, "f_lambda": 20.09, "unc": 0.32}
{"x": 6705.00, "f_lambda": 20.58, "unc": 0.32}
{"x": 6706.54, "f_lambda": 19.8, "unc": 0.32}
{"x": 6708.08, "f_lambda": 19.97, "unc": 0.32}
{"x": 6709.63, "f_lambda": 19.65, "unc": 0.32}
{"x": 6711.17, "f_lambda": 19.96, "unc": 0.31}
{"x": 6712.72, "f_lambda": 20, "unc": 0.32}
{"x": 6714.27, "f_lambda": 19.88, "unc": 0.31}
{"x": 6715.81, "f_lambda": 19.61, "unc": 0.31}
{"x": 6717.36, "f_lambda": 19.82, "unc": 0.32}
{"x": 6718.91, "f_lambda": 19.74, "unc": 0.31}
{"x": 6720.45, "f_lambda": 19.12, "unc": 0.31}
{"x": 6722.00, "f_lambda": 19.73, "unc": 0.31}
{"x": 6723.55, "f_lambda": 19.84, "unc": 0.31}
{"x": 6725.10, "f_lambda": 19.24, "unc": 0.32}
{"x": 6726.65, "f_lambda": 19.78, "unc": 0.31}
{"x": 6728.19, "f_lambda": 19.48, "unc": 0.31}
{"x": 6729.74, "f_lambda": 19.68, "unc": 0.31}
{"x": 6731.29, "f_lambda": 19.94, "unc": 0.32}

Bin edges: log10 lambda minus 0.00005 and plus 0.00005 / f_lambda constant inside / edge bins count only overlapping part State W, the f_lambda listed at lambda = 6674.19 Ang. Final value 20.17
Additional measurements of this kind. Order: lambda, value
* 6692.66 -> 20.14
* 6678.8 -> 19.94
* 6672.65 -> 20.19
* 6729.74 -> 19.68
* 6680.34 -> 19.21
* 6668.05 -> 20.02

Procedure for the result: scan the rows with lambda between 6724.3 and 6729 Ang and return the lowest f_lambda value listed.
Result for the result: 19.24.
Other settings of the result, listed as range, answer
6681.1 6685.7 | 19.58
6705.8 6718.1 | 19.61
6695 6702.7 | 19.64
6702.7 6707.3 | 19.8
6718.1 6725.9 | 19.12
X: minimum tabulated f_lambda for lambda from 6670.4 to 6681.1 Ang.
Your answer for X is 19.21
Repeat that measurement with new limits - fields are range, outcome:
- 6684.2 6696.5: 19.73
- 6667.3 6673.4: 19.69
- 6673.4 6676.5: 19.99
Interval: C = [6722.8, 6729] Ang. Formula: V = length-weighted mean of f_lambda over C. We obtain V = 19.6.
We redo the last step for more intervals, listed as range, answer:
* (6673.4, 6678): 20.1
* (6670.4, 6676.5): 20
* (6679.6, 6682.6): 19.4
